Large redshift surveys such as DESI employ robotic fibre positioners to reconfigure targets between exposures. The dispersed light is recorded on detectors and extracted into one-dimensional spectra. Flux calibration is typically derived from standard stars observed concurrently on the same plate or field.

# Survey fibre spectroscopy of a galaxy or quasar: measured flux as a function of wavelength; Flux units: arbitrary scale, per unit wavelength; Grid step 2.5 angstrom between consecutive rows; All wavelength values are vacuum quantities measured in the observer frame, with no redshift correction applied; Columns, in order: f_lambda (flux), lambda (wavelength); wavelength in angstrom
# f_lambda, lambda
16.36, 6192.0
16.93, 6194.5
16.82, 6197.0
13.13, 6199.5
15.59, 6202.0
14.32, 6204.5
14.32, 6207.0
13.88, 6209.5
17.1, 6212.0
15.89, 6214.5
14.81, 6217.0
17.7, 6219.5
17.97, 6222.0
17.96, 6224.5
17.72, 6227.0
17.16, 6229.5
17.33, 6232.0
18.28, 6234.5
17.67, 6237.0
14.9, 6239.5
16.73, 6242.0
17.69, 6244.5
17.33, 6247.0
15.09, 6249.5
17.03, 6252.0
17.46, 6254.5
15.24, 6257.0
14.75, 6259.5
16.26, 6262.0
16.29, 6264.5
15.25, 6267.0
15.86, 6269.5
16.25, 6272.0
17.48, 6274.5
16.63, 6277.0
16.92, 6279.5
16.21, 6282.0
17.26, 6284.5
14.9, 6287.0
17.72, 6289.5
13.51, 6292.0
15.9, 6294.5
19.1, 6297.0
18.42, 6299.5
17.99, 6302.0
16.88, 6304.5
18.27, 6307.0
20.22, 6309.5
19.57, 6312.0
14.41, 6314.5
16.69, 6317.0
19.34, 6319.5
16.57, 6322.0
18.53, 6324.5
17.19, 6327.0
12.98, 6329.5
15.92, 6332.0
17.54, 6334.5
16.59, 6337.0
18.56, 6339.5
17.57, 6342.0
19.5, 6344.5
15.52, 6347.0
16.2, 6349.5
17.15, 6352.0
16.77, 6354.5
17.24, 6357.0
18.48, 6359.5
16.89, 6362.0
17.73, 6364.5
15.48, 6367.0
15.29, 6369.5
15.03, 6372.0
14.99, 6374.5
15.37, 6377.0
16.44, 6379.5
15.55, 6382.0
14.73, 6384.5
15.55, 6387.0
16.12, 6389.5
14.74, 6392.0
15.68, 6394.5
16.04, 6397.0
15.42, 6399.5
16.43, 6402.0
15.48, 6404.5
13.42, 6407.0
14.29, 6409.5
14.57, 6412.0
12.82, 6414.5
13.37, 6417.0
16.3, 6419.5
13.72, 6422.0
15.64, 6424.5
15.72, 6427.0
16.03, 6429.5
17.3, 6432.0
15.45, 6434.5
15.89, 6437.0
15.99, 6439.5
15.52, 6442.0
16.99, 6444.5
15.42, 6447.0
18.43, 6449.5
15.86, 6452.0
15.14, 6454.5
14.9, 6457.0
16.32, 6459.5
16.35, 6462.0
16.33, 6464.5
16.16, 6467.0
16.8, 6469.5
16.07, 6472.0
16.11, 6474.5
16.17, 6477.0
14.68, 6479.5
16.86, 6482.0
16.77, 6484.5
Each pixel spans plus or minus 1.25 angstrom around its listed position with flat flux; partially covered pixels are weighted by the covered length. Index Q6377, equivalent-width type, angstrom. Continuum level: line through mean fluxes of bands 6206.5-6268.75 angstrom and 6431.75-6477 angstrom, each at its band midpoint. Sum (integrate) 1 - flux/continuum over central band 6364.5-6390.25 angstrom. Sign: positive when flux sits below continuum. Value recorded 1.13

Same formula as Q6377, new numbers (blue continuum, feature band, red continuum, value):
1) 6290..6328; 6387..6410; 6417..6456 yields 1.4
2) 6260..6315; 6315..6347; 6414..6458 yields -1.2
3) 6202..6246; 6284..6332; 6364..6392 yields -3.3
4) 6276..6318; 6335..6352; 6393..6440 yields -1.0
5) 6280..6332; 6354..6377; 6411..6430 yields -0.7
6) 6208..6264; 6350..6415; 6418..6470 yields 1.8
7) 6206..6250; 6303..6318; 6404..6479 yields -1.3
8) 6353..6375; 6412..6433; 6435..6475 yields 1.6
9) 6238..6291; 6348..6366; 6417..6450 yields -1.2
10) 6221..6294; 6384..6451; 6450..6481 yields 2.7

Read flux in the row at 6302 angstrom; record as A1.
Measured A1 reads 17.99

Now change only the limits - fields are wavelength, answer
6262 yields 16.26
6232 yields 17.33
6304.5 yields 16.88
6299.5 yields 18.42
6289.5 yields 17.72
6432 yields 17.3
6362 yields 16.89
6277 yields 16.63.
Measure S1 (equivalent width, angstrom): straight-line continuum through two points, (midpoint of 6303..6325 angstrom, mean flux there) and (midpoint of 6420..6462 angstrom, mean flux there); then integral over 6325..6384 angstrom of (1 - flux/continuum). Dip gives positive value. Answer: 2.3 angstrom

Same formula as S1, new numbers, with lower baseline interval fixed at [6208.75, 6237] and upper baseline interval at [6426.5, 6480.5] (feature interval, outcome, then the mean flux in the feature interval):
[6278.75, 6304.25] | -0.1 angstrom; 16.8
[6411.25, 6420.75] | 1.2 angstrom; 14.2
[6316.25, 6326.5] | -0.7 angstrom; 17.8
